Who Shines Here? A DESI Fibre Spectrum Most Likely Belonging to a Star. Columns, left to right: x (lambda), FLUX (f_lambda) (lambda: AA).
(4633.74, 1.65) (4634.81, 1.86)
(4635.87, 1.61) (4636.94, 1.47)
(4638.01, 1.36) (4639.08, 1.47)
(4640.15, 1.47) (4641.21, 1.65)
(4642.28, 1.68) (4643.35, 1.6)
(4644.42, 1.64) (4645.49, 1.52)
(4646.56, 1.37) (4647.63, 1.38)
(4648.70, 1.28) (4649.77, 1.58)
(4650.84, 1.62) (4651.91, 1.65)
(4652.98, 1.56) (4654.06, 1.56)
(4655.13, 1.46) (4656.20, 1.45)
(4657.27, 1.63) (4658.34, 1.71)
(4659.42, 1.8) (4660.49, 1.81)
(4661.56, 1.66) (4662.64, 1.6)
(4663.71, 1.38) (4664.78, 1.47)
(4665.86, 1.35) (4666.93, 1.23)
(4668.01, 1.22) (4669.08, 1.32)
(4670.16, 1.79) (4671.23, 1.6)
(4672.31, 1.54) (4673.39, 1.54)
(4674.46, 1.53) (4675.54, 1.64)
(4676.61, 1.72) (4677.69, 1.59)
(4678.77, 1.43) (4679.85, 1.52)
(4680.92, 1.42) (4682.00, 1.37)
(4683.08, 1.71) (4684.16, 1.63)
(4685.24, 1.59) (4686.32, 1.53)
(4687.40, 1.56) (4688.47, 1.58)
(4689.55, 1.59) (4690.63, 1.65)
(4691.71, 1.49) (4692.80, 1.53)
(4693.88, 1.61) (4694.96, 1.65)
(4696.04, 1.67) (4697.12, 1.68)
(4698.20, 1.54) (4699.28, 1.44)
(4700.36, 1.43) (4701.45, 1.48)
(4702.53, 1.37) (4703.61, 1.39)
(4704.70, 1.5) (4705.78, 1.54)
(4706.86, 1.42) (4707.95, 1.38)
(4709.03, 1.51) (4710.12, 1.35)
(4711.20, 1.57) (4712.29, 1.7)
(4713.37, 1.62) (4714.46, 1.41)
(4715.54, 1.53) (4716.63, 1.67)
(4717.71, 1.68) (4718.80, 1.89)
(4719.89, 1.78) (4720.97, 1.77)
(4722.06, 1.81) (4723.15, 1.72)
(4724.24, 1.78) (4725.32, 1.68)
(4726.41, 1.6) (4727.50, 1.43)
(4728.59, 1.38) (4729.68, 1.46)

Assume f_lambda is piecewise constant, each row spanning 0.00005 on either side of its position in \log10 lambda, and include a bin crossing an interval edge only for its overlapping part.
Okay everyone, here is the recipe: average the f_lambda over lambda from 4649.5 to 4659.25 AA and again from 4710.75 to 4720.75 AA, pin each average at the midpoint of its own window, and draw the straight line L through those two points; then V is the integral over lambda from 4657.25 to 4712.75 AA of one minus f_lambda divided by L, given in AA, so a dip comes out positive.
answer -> 2.9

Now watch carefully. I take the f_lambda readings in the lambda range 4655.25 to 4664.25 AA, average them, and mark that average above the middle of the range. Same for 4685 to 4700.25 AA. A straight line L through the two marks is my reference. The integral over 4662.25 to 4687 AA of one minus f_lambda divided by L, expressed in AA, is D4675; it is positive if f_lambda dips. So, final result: 1.4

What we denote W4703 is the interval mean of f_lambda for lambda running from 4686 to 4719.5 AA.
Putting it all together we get 1.55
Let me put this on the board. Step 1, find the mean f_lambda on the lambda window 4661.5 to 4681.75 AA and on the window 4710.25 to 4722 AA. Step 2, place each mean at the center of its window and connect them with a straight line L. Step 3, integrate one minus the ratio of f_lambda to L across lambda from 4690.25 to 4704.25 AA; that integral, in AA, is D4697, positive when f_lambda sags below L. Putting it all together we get 0.5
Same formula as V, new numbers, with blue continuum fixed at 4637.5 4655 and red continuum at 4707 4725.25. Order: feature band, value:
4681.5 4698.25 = 0.0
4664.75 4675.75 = 0.6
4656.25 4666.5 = -0.3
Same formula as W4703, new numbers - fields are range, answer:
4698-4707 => 1.46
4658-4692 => 1.55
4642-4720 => 1.54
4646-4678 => 1.53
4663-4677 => 1.49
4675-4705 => 1.55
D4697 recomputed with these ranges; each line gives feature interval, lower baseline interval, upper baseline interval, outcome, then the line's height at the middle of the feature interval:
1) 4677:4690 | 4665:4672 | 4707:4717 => -0.8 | 1.46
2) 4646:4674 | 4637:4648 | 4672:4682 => 0.1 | 1.53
